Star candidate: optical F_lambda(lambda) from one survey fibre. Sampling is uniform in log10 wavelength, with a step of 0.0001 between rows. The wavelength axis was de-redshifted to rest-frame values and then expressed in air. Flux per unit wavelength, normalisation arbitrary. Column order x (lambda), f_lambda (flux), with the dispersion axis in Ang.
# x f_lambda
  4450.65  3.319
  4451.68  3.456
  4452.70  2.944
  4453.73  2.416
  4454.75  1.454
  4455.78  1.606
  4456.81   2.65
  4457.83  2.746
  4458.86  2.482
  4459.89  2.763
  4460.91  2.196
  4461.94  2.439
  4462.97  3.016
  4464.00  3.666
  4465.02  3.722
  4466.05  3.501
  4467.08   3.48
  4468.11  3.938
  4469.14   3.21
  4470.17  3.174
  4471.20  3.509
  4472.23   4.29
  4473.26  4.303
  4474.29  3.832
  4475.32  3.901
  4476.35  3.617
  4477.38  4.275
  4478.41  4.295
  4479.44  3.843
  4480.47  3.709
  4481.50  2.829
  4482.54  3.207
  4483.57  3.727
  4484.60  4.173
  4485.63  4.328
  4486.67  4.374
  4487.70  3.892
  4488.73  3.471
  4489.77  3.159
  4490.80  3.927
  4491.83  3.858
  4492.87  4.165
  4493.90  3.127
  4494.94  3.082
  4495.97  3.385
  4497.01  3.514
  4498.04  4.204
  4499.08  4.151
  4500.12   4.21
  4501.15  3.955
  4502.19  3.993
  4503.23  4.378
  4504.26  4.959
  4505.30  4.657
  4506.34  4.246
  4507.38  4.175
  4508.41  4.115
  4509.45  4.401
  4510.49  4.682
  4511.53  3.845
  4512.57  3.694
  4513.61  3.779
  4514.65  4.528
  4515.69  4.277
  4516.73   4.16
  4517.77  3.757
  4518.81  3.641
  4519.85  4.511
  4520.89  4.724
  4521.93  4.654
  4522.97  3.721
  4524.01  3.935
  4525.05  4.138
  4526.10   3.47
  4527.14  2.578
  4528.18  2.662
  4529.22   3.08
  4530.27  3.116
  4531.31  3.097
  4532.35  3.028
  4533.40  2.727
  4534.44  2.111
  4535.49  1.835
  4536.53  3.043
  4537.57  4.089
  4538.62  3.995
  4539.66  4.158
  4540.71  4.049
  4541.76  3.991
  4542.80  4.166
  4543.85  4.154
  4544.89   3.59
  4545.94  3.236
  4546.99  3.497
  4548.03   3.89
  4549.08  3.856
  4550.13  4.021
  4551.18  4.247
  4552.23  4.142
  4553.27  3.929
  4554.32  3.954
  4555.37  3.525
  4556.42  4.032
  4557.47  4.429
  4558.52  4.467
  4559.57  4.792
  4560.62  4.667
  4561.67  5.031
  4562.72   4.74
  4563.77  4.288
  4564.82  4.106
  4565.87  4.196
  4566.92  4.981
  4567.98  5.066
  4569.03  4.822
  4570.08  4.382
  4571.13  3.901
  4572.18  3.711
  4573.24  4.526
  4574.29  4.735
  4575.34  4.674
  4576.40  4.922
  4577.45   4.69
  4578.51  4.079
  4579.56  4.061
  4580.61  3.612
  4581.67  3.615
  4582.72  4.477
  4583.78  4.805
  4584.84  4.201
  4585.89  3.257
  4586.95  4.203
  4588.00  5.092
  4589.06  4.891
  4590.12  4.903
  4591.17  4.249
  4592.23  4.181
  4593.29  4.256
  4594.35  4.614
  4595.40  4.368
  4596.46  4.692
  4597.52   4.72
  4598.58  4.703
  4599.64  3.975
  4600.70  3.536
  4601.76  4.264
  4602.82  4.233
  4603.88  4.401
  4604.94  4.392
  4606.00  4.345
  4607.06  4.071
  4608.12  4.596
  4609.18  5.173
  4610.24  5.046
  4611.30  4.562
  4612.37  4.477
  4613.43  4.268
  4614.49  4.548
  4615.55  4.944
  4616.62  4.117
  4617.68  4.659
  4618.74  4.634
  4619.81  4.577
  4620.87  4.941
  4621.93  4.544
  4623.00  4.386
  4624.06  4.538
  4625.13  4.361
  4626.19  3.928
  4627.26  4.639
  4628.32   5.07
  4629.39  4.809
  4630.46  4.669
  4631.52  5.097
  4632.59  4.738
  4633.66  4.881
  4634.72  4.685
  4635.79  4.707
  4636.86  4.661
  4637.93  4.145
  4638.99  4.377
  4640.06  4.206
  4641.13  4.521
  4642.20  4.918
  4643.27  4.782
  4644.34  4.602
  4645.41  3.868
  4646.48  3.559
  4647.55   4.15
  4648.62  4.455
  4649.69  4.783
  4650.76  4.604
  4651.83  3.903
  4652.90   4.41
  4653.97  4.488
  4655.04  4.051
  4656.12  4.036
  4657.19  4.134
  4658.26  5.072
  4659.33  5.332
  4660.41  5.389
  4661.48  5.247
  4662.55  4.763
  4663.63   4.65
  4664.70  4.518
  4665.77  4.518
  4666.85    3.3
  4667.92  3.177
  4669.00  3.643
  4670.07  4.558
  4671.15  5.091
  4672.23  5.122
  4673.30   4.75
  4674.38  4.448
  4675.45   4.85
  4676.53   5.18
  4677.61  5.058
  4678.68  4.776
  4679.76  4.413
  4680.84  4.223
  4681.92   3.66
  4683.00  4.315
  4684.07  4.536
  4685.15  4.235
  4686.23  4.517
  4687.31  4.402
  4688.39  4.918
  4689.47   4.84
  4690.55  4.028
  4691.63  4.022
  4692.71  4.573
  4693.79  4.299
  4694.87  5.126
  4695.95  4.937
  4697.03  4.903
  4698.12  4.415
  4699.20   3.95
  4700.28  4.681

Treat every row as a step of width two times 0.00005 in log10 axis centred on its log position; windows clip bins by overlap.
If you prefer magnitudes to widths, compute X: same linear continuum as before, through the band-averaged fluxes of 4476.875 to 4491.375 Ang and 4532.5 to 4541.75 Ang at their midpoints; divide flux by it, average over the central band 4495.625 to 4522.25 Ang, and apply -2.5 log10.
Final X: -0.18 mag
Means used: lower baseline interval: 3.8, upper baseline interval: 3.28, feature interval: 4.18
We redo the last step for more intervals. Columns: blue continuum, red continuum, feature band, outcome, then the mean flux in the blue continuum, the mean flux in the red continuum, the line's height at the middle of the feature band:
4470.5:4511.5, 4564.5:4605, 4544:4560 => 0.07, 3.94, 4.37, 4.22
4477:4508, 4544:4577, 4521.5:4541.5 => 0.23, 3.91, 4.27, 4.12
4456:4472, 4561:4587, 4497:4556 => -0.01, 3.09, 4.37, 3.82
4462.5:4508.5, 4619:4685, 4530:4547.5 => 0.19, 3.83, 4.52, 4.05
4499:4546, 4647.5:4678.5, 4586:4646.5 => -0.05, 3.82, 4.55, 4.31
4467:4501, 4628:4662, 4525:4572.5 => 0.07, 3.77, 4.57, 4.09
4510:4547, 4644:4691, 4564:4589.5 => -0.11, 3.66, 4.47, 3.94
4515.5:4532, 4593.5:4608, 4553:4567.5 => -0.10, 3.7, 4.34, 4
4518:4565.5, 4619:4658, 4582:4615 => -0.06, 3.8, 4.48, 4.2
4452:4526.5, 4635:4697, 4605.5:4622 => -0.08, 3.7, 4.49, 4.26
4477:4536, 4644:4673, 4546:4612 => -0.07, 3.78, 4.43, 4.09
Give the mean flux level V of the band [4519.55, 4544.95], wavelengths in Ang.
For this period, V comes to 3.54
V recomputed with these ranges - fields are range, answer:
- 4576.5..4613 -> 4.38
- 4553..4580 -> 4.42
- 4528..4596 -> 4.06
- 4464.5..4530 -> 3.87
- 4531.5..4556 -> 3.61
